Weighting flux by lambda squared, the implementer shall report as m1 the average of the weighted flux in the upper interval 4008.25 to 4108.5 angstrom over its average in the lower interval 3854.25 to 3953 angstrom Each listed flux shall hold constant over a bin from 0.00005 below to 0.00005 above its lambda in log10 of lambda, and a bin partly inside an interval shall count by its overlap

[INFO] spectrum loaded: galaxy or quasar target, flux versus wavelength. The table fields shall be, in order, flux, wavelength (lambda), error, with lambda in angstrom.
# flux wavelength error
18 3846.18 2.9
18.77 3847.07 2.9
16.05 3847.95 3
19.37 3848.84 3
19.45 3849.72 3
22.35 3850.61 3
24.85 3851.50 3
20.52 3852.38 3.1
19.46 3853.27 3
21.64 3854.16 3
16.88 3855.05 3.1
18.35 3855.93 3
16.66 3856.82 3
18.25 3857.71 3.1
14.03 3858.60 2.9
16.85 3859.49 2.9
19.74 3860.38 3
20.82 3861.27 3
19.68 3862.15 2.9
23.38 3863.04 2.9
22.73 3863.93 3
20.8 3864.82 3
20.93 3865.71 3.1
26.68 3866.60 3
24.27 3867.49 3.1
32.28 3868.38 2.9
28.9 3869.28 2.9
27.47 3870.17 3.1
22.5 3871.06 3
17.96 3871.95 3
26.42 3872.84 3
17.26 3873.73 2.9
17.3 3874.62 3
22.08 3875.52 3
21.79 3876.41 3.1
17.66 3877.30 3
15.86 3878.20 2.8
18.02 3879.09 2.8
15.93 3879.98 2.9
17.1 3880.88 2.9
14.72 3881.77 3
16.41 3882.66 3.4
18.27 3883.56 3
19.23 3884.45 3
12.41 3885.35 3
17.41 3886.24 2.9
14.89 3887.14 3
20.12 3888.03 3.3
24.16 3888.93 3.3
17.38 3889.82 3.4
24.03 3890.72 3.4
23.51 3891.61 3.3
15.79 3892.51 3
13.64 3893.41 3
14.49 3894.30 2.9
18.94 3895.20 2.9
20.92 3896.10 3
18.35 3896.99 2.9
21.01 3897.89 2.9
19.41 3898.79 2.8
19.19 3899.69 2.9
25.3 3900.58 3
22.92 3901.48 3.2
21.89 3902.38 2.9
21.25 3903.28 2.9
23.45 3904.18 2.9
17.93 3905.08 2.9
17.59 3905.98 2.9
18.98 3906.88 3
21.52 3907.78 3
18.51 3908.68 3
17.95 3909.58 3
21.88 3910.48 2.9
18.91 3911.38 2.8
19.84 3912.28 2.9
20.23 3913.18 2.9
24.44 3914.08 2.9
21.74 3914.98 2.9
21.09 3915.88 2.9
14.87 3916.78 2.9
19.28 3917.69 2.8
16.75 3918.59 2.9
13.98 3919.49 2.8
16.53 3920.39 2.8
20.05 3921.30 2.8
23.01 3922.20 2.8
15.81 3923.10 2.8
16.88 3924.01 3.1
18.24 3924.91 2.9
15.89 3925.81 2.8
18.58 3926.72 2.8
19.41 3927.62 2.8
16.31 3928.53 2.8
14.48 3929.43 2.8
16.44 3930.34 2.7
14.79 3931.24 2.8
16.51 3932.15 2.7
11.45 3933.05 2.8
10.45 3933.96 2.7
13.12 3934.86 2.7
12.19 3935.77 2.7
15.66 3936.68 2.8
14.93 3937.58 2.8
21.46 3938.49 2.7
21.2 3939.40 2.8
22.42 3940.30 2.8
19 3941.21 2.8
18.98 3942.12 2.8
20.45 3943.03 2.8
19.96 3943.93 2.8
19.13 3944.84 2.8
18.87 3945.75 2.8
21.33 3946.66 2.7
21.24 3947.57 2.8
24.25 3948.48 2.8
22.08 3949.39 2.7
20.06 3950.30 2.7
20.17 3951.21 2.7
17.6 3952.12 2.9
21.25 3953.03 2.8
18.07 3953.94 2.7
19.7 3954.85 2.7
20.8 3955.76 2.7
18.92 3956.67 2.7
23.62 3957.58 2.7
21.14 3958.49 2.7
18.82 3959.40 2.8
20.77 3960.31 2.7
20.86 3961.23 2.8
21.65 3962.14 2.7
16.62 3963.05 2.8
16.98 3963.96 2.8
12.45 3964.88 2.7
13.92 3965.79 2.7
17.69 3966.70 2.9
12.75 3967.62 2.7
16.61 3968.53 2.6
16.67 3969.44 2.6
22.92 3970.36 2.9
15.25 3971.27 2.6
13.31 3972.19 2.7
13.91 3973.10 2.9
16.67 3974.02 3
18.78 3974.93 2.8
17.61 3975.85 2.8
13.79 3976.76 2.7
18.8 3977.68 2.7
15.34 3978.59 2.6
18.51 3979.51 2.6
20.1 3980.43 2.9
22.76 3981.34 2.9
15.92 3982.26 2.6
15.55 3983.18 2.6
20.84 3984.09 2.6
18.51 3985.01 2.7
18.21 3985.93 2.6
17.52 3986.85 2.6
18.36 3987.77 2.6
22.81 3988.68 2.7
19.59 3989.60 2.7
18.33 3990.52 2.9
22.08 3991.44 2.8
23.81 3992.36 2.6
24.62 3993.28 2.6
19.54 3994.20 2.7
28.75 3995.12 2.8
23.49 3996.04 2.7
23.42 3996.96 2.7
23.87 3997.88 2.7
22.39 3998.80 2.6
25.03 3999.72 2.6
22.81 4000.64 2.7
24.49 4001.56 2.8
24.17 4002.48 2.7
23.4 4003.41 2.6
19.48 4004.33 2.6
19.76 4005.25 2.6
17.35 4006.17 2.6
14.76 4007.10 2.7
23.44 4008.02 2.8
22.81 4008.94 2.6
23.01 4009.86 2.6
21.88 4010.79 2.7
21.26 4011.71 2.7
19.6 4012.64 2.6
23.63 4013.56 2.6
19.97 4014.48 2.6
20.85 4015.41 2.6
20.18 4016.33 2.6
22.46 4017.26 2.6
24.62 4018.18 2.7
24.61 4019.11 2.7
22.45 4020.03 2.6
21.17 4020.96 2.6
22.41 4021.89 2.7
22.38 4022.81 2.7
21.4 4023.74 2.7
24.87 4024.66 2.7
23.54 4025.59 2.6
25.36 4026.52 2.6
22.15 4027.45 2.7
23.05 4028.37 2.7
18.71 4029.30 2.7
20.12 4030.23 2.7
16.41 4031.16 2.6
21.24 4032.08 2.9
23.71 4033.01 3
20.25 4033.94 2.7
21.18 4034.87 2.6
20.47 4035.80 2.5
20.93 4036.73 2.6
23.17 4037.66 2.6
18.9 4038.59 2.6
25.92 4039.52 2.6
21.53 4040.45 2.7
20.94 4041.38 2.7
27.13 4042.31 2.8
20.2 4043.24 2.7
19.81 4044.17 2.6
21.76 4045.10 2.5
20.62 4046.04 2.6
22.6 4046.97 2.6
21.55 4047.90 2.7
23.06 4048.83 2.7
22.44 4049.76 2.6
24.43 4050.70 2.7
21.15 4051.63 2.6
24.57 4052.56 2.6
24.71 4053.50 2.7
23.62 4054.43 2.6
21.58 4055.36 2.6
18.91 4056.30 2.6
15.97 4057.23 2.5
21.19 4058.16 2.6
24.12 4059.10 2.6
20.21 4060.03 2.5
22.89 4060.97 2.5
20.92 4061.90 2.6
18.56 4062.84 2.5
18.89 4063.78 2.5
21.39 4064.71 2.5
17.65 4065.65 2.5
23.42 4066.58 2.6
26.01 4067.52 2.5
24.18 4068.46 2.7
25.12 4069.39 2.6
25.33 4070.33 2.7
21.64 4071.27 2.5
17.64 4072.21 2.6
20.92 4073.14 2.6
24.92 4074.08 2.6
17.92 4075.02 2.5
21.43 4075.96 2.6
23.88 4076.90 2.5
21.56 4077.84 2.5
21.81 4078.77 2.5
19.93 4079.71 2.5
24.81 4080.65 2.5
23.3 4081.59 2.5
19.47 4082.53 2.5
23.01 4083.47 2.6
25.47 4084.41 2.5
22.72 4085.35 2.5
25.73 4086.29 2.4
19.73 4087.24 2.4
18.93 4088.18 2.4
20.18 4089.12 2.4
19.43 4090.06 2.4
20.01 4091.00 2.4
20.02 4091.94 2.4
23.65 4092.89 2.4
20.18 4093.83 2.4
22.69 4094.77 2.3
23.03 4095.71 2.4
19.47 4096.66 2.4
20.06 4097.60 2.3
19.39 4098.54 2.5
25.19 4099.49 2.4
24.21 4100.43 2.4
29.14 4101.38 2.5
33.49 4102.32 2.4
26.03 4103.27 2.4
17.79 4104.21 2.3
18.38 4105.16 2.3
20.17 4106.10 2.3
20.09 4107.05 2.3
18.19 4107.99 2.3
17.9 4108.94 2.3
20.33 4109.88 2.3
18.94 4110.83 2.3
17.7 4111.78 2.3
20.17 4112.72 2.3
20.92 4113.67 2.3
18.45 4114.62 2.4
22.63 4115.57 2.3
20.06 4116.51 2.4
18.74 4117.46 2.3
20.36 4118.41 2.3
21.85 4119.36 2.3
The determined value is 1.24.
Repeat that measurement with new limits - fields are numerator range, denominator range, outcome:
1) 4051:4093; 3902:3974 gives 1.26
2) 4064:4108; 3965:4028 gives 1.13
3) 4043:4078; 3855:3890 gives 1.20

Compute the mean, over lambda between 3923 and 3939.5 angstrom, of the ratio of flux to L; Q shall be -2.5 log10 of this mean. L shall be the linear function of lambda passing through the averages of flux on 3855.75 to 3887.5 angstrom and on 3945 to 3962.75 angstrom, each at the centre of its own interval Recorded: 0.27 mag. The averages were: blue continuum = 19.9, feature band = 15.9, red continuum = 20.5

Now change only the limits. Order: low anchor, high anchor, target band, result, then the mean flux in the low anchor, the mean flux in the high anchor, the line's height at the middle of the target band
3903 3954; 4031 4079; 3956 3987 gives 0.108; 18.6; 21.8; 19.7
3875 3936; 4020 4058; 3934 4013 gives 0.033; 18.3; 21.9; 20.1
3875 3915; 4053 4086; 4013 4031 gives -0.052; 19.2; 21.9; 21.2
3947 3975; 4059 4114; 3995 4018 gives -0.122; 18.6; 21.7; 19.7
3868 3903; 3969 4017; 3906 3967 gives 0.082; 19.8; 20.2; 20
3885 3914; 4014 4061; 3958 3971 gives 0.161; 19.6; 21.9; 20.7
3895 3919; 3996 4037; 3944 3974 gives 0.123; 20.2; 21.9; 21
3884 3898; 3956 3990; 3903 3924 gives -0.056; 18.5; 18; 18.3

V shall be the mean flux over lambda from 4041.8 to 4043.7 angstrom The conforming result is 23.6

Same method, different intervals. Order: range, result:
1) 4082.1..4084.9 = 22.7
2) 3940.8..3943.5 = 19.5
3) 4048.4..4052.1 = 22.8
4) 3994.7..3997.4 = 25.2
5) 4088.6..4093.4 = 20.6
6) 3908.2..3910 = 18.3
